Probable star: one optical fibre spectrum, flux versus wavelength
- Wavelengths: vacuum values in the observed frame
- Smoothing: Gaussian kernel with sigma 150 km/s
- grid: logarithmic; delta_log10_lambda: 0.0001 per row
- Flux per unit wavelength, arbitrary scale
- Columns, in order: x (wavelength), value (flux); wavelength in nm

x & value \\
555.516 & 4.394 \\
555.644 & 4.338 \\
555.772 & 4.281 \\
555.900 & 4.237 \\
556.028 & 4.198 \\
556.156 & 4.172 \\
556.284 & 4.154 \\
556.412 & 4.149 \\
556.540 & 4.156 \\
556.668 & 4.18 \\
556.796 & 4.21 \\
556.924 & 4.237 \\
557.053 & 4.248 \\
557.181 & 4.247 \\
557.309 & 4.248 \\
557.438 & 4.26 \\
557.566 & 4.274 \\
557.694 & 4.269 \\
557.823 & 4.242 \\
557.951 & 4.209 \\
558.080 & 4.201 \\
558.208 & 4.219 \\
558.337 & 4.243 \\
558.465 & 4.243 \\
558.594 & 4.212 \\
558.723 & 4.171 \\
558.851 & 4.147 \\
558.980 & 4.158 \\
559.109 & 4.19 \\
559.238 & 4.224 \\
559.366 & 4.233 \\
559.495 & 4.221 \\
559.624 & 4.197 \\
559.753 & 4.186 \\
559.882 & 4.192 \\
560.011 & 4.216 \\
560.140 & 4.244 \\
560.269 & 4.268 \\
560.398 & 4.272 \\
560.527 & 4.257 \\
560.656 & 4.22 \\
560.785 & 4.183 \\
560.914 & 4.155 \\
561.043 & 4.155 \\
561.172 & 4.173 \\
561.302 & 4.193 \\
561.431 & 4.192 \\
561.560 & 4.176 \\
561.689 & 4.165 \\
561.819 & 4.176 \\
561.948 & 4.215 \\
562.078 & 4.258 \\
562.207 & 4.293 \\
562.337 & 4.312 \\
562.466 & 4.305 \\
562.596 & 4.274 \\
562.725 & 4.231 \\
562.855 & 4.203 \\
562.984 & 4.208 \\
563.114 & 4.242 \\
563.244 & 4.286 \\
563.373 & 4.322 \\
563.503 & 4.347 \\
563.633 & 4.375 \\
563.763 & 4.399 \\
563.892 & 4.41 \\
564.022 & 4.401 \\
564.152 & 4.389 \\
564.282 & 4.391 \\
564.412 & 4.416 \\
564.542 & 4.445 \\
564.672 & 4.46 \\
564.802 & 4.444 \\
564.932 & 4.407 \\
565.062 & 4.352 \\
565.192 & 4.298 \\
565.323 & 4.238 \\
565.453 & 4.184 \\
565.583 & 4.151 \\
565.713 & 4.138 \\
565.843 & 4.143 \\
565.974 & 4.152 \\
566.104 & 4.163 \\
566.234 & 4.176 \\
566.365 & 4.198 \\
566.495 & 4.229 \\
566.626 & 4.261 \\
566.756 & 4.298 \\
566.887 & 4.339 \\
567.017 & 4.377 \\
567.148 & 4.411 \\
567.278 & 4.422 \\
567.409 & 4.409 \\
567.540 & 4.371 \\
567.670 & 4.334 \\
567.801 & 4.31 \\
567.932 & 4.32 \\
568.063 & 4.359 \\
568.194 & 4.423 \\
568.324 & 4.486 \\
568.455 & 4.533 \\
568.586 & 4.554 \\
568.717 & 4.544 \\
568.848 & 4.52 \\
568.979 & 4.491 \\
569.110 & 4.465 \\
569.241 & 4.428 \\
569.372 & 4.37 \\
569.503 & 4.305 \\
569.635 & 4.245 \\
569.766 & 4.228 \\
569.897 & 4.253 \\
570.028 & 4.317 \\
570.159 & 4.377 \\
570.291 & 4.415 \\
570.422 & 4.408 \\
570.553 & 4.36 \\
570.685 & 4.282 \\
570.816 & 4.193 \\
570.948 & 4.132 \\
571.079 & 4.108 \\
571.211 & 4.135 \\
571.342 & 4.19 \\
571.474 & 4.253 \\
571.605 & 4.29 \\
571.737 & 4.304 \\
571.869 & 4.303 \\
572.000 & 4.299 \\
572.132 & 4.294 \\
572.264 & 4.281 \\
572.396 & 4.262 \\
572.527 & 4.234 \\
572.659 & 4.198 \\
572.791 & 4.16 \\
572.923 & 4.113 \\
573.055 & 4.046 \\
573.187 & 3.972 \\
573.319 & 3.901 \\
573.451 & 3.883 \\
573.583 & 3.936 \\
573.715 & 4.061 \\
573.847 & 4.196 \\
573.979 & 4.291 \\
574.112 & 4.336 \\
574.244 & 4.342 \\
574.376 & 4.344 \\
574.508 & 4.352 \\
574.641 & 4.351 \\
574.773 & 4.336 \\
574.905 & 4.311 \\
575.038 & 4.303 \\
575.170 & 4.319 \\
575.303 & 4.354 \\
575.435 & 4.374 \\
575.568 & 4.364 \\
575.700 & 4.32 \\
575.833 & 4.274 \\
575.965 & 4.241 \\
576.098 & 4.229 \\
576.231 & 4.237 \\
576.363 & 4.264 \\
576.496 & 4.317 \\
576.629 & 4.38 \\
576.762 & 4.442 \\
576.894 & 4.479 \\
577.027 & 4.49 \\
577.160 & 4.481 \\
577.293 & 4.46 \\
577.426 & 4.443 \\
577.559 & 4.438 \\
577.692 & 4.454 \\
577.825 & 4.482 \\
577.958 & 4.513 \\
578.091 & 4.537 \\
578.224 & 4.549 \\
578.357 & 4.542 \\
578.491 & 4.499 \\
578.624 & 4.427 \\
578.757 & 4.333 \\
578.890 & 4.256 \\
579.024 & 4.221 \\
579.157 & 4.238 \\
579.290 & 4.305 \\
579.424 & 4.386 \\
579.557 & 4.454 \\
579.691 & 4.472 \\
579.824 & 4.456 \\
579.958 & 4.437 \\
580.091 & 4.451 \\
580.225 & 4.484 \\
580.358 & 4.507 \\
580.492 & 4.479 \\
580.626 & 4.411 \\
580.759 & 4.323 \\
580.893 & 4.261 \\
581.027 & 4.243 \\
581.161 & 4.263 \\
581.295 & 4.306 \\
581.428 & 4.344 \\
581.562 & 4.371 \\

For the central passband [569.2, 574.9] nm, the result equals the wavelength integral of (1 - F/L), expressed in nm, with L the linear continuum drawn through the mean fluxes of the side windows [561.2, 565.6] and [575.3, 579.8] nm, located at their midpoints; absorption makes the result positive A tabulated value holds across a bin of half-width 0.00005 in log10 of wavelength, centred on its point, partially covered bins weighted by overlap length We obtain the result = 0.16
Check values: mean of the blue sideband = 4.3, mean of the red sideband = 4.39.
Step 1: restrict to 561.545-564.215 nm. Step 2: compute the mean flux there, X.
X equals 4.29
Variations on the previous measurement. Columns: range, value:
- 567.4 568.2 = 4.35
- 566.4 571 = 4.36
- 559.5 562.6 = 4.22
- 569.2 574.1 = 4.22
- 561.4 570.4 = 4.32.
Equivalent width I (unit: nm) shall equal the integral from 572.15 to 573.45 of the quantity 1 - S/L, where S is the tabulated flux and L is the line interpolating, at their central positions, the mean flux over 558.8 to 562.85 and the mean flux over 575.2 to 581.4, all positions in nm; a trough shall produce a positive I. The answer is 0.06 nm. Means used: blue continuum 4.21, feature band 4.12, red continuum 4.39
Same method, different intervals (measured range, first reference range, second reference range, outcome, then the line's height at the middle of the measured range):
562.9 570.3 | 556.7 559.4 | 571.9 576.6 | -0.20 nm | 4.23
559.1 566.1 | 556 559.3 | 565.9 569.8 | 0.03 nm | 4.28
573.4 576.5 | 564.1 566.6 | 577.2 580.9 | 0.08 nm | 4.38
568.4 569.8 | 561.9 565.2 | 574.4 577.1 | -0.03 nm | 4.34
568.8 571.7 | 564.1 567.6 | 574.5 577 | 0.01 nm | 4.32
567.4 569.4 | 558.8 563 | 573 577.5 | -0.09 nm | 4.25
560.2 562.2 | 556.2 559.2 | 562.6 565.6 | 0.03 nm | 4.28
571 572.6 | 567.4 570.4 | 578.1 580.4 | 0.06 nm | 4.4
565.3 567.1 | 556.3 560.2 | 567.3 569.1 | 0.07 nm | 4.39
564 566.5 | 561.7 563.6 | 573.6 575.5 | -0.01 nm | 4.27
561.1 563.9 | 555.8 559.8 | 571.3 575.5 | -0.03 nm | 4.22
